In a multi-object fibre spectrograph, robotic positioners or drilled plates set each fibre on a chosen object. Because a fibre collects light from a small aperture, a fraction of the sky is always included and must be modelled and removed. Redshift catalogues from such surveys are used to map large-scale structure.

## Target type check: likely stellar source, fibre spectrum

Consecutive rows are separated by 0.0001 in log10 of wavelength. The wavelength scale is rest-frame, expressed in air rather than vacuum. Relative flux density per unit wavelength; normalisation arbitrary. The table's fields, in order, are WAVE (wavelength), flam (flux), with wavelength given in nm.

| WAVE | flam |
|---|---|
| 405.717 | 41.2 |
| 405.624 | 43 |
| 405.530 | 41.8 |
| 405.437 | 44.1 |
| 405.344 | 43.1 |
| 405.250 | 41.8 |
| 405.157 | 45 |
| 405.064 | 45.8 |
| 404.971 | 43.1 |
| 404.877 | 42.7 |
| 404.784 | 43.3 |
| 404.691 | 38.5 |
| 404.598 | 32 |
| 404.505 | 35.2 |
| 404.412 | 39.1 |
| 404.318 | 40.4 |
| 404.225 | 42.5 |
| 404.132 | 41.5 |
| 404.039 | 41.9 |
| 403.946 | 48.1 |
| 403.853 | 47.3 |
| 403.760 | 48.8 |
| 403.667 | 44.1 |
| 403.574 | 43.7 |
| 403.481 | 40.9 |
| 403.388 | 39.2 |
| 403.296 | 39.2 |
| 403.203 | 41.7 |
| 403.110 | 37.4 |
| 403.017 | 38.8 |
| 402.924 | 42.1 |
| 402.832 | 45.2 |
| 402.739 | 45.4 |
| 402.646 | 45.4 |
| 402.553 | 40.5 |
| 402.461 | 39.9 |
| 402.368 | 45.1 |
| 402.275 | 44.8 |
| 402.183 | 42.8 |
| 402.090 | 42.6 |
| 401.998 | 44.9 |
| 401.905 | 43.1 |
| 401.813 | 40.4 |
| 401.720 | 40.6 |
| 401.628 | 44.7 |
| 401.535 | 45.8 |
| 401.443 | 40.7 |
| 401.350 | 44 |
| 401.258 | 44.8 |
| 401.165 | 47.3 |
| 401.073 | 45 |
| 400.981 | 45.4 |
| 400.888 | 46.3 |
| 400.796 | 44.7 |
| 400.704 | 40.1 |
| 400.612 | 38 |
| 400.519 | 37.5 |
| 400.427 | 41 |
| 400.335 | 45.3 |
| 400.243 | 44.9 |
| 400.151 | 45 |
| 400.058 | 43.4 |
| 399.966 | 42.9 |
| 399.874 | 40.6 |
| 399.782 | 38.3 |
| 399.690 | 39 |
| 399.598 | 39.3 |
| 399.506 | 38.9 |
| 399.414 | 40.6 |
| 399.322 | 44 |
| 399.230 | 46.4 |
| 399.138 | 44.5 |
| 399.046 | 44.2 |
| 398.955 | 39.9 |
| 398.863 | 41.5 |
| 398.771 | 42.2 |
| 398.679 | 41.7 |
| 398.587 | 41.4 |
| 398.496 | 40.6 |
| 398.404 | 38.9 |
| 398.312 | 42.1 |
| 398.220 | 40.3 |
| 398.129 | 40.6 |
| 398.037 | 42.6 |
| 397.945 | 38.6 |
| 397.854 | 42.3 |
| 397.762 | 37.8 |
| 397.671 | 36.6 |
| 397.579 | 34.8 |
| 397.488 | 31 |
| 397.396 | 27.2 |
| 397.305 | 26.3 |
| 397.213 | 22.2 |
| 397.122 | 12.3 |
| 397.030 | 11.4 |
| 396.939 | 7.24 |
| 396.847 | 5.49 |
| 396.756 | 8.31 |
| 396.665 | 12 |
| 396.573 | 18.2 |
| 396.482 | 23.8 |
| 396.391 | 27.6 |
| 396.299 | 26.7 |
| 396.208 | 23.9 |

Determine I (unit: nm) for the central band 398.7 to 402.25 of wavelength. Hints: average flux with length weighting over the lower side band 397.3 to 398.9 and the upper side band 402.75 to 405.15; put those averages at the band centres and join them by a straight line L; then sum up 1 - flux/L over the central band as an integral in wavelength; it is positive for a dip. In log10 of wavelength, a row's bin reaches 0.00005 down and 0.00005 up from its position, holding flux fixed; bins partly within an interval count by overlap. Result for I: -0.25 nm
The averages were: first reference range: 38.4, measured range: 42.7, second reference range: 41.8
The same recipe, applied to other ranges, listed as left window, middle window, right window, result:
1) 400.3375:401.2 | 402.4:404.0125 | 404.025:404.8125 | -0.10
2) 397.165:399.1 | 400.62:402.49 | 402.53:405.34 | -0.15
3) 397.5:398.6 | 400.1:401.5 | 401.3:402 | -0.04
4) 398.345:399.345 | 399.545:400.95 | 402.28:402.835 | 0.03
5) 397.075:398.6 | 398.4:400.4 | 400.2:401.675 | -0.15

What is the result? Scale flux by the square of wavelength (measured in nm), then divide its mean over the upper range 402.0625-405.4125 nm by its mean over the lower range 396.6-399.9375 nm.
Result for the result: 1.28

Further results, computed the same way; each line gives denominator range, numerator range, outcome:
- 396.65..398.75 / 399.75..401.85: 1.45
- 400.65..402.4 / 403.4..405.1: 0.97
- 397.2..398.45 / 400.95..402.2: 1.23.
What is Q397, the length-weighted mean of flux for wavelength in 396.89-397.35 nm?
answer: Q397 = 15.8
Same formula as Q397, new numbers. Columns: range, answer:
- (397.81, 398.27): 40.9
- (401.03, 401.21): 46.3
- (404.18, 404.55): 39.2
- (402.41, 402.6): 40.3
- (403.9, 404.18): 43.8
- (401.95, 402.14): 43.7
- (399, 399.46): 44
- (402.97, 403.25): 39.2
